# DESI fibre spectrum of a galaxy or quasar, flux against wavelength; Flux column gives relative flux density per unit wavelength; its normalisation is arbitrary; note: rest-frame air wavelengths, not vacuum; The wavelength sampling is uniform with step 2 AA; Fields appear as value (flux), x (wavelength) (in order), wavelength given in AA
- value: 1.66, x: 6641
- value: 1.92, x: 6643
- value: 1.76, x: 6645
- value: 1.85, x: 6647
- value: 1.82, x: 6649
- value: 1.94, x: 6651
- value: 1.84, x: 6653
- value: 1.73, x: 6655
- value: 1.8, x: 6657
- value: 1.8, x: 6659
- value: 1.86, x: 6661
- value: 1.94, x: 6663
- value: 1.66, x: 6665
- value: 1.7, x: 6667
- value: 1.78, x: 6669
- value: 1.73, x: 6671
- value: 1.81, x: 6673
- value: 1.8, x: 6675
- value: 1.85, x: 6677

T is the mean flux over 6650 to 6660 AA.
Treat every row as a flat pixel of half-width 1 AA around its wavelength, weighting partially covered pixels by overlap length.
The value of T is 1.82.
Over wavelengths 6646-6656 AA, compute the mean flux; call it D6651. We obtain 1.84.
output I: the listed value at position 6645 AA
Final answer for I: 1.76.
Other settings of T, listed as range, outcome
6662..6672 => 1.76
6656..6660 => 1.8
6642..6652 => 1.86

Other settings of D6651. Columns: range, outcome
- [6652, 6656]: 1.79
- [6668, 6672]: 1.75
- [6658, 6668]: 1.79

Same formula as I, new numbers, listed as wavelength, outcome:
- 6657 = 1.8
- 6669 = 1.78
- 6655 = 1.73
